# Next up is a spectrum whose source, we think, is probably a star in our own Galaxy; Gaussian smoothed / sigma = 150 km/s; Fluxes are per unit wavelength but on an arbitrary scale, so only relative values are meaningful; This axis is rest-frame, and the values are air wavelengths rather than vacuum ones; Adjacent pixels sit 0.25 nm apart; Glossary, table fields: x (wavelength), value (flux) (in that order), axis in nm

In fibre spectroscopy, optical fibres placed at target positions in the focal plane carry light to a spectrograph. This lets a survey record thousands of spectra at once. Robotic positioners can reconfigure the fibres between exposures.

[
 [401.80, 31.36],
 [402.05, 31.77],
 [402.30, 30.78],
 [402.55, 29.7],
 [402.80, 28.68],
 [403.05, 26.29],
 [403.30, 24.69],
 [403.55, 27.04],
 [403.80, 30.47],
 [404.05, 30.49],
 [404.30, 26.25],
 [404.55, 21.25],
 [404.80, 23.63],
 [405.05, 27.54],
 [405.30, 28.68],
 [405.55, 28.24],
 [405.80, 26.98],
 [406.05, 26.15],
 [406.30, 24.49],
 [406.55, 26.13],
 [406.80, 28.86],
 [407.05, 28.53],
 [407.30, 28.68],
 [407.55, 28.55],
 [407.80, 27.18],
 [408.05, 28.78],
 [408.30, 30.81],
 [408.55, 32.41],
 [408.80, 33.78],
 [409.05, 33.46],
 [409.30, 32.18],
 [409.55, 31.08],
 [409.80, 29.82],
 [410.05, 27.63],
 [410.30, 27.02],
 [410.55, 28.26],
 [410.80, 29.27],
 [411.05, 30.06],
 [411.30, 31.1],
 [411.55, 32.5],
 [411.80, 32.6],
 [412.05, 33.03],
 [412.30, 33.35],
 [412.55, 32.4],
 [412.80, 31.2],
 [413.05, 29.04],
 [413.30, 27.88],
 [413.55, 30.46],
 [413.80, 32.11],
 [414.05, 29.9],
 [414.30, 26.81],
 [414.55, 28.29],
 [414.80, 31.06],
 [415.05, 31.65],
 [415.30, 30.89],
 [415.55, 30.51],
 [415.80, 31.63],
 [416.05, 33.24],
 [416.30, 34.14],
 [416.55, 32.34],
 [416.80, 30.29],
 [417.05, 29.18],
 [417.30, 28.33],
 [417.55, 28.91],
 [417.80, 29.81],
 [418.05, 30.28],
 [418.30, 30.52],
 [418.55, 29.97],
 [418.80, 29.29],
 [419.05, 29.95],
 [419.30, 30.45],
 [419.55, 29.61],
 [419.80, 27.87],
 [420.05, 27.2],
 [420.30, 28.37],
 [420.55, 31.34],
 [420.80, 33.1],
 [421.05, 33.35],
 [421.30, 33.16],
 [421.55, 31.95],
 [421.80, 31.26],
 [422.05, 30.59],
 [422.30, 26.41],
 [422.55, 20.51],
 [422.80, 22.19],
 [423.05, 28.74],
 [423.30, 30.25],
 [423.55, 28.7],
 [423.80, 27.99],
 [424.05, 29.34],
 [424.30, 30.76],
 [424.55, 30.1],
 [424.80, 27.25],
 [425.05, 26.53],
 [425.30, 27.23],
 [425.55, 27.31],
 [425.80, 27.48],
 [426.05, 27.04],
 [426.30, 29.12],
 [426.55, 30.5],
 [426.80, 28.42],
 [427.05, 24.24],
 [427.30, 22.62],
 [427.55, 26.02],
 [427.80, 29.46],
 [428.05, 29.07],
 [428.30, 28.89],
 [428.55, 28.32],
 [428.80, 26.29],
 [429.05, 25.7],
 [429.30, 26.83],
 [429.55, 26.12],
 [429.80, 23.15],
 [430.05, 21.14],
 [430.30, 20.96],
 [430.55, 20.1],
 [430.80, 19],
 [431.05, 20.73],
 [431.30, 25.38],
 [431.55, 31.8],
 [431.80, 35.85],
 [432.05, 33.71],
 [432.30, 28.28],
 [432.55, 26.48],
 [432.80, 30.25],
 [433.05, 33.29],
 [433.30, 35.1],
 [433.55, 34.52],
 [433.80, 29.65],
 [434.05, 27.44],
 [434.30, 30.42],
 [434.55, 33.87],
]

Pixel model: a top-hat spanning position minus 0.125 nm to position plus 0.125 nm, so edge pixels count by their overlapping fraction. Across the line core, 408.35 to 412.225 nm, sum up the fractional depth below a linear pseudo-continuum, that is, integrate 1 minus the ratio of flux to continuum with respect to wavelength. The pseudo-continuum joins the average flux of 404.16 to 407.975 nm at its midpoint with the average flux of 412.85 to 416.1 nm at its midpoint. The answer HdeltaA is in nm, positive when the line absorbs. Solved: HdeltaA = -0.34 nm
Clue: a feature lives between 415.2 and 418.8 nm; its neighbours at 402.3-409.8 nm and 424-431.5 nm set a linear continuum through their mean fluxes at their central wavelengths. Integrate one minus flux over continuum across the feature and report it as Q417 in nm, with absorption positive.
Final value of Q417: -0.447 nm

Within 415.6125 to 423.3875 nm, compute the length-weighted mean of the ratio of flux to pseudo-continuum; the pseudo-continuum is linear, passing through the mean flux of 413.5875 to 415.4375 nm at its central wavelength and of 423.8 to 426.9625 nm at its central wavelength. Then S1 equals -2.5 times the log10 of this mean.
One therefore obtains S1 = -0.02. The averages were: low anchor 30.1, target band 29.8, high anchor 28.4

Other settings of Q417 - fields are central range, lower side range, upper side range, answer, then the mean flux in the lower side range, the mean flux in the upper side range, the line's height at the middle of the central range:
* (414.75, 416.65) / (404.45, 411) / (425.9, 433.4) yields -0.27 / 28.5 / 27.1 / 28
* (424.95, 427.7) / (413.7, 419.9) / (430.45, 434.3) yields 0.23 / 30.3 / 28.9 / 29.4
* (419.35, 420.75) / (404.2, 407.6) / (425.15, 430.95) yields -0.16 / 26.7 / 25.9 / 26.1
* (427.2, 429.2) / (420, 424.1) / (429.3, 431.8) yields -0.14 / 29.1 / 24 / 25.4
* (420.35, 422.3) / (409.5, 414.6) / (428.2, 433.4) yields -0.20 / 30.2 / 27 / 28.6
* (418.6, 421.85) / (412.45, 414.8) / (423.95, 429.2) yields -0.20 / 29.8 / 27.7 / 28.7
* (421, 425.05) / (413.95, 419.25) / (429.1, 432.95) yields -0.05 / 30.3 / 26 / 28.4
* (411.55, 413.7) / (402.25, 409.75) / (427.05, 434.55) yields -0.24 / 28.4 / 27.5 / 28.2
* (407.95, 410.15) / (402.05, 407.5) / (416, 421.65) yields -0.22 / 27.4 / 30.5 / 28.4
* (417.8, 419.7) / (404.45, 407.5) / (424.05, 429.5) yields -0.19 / 26.7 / 27.6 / 27.2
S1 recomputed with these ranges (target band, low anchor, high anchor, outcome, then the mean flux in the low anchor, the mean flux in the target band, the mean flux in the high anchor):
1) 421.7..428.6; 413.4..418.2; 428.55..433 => 0.003 mag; 30.5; 27.7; 26.2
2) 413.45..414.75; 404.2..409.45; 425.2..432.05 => -0.075 mag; 28.2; 29.6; 26.4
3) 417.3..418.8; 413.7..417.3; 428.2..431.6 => -0.003 mag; 30.8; 29.7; 24.4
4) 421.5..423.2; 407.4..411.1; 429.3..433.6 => 0.046 mag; 30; 27.2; 27.3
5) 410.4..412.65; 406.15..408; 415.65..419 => -0.089 mag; 27.5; 31.3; 30.6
